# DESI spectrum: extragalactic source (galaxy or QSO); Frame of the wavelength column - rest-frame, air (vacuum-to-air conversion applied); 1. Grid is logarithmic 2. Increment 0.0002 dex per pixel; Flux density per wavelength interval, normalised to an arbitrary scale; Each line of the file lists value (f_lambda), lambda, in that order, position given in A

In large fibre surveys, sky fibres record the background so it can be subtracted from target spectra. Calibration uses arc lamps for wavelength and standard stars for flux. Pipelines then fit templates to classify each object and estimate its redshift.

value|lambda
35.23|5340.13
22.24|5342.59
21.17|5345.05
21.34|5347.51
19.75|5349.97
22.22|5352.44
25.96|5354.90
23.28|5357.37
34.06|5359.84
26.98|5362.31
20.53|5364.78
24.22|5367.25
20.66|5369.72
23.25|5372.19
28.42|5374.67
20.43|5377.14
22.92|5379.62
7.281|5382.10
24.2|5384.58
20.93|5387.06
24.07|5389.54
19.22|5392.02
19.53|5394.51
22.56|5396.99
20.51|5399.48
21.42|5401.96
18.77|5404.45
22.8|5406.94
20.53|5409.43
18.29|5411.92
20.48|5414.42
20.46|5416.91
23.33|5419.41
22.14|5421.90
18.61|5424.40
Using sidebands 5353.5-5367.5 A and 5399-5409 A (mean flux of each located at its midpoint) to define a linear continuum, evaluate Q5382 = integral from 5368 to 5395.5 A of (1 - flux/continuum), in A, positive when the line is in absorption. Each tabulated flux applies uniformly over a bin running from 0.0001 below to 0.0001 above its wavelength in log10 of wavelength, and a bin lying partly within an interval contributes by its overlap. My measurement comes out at 2.8 A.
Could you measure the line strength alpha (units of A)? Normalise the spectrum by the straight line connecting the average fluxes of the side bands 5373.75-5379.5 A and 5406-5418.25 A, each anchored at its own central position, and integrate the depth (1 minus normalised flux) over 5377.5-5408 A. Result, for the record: 2.7 A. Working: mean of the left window 23.9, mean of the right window 20.5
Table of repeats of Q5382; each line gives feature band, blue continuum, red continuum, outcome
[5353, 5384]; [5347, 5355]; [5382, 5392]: -2.8 A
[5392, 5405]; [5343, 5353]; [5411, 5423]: 0.3 A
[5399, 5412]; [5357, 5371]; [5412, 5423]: 0.9 A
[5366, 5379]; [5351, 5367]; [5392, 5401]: 0.2 A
